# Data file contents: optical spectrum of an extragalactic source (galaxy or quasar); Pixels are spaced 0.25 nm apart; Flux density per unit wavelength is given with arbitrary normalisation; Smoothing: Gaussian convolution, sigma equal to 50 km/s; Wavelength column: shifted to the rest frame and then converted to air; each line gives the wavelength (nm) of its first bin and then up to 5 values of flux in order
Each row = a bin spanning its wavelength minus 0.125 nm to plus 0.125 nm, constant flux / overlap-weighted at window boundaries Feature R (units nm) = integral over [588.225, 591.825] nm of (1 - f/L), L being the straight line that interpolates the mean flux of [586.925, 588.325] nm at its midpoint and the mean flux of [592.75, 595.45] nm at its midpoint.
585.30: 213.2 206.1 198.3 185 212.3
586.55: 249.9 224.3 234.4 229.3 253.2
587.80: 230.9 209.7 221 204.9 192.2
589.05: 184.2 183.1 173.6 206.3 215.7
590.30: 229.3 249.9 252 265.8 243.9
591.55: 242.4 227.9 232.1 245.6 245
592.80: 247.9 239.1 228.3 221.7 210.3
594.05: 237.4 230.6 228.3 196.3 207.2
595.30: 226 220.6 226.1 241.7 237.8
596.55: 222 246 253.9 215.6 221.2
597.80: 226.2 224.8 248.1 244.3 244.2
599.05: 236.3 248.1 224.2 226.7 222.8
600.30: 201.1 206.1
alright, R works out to 0.14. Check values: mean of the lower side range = 230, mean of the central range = 219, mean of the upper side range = 224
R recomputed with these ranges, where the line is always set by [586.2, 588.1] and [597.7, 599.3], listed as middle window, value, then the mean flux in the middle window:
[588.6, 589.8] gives 0.236 nm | 187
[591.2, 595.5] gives 0.100 nm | 230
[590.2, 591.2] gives -0.068 nm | 250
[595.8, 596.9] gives 0.007 nm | 235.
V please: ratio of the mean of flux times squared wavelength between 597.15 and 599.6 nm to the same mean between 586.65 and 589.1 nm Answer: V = 1.10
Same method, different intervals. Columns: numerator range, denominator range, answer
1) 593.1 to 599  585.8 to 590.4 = 1.11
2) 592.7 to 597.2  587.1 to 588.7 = 1.04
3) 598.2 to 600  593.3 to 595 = 1.10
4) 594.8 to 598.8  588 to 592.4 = 1.06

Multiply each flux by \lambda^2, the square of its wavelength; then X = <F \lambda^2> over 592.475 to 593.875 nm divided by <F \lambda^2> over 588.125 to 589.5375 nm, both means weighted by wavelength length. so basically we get 1.2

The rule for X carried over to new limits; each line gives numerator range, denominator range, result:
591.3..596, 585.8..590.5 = 1.09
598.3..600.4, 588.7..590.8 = 1.16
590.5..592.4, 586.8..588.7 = 1.10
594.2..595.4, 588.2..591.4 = 1.02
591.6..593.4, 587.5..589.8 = 1.18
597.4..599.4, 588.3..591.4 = 1.12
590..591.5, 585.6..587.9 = 1.11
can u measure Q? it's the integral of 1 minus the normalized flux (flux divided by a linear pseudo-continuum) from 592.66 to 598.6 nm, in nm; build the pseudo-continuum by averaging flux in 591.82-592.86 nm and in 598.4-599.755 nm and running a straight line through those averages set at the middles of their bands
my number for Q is 0.27 nm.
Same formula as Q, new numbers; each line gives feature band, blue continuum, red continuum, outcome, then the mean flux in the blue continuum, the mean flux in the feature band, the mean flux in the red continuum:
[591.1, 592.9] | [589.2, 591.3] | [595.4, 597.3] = -0.12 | 224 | 242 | 234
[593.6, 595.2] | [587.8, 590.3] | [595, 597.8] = 0.02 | 202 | 219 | 229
